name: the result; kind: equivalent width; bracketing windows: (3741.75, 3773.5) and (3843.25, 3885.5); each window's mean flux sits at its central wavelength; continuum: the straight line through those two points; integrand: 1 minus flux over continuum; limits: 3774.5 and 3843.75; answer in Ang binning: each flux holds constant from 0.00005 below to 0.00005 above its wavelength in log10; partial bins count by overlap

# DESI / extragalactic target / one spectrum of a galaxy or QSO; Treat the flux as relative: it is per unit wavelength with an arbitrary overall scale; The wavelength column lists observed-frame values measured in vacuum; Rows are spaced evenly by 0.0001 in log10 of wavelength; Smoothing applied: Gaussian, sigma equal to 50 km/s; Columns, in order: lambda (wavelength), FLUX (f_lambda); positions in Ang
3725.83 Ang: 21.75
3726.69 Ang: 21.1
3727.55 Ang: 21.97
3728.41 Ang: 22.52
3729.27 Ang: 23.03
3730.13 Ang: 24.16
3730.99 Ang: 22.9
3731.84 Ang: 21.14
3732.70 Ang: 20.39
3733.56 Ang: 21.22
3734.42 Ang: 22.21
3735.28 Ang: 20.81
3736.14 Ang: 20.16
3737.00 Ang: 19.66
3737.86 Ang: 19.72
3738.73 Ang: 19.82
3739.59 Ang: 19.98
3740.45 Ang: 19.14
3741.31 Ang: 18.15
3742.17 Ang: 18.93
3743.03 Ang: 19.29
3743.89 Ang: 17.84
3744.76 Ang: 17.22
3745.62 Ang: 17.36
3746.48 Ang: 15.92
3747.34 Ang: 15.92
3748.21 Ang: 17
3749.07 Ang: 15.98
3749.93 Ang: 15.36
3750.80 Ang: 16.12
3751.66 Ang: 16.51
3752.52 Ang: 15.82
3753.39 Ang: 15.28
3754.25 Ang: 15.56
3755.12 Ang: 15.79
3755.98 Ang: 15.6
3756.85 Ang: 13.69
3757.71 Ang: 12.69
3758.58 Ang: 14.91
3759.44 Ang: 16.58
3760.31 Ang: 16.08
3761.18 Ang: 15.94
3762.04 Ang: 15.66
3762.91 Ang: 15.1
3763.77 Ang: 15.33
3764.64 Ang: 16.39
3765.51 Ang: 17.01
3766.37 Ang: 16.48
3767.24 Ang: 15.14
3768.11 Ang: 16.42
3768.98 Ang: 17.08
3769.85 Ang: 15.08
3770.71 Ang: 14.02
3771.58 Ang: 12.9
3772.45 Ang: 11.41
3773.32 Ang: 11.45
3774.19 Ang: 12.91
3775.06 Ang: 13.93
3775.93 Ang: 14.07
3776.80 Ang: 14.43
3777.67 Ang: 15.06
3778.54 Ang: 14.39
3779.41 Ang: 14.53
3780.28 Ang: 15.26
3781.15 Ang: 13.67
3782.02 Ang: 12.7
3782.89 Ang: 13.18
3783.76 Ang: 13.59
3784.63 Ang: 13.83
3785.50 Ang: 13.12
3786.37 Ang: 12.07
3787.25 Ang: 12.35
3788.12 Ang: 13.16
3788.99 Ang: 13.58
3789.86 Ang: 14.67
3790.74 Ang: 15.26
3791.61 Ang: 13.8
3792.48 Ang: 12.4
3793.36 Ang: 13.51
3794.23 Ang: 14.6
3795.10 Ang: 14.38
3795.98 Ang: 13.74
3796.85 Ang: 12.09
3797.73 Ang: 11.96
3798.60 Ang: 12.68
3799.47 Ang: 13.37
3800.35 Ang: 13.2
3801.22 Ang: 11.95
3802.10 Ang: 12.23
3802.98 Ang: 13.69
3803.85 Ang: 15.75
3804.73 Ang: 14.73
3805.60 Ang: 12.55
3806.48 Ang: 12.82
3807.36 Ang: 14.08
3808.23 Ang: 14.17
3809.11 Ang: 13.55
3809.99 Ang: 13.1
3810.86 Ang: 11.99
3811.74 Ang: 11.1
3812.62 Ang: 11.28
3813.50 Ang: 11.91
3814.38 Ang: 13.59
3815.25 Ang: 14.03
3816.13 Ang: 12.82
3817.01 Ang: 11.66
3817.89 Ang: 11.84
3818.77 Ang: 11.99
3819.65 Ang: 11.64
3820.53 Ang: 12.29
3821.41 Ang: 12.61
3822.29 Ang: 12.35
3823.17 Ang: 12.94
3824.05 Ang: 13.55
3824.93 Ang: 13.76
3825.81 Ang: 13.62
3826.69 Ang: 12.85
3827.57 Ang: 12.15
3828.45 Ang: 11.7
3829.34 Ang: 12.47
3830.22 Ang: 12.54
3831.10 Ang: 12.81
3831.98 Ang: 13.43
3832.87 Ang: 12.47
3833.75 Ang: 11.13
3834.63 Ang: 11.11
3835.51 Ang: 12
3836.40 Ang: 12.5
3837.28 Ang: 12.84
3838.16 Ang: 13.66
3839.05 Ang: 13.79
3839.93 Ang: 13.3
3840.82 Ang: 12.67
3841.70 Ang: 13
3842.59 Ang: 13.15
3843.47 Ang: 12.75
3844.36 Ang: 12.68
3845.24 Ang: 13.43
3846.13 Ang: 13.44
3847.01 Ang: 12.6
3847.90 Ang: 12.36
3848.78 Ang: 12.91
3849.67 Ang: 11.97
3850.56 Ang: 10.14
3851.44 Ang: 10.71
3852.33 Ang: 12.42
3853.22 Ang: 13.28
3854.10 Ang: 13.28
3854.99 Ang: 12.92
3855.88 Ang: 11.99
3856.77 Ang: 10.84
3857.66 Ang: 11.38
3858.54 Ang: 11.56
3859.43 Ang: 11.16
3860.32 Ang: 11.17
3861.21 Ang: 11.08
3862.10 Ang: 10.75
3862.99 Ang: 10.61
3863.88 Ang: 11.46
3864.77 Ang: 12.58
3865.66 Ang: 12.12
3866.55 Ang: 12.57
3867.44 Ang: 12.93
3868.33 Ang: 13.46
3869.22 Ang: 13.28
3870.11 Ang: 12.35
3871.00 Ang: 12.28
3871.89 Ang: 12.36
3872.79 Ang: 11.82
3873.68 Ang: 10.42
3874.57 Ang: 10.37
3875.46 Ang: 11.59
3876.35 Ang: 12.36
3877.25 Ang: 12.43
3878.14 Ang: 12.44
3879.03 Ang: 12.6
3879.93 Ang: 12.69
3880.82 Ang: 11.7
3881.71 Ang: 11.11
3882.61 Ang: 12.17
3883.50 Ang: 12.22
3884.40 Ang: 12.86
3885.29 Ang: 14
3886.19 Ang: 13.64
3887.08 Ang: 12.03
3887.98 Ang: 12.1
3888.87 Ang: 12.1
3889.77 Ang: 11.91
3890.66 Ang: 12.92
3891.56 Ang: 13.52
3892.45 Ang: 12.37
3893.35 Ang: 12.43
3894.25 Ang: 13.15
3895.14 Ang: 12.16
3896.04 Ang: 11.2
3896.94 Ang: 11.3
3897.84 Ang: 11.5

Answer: 4.3 Ang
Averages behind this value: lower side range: 15.7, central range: 13.1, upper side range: 12.1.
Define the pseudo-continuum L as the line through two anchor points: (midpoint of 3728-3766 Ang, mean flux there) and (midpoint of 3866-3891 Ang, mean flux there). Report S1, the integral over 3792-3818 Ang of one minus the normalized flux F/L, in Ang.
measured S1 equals 4.0 Ang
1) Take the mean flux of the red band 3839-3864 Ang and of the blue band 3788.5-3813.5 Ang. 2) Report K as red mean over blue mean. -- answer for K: 0.92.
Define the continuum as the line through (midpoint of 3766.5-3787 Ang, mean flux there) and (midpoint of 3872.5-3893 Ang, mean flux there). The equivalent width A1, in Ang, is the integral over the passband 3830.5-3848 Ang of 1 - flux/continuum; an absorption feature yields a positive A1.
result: 0.2 Ang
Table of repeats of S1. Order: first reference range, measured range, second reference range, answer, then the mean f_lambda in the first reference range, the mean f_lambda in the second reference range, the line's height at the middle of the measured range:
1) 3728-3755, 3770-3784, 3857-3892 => 2.8 Ang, 18.8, 12.1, 17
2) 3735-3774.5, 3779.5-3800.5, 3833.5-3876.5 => 2.0 Ang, 16.3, 12.2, 14.9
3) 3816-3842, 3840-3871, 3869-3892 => 0.5 Ang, 12.6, 12.3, 12.4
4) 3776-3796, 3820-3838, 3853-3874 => 0.3 Ang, 13.8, 12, 12.8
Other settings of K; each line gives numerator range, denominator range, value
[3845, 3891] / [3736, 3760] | 0.72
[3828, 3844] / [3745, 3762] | 0.80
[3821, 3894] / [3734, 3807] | 0.81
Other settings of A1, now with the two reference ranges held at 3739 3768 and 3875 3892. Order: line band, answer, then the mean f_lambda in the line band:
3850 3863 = 1.6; 11.6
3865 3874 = 0.3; 12.4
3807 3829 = 2.7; 12.7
